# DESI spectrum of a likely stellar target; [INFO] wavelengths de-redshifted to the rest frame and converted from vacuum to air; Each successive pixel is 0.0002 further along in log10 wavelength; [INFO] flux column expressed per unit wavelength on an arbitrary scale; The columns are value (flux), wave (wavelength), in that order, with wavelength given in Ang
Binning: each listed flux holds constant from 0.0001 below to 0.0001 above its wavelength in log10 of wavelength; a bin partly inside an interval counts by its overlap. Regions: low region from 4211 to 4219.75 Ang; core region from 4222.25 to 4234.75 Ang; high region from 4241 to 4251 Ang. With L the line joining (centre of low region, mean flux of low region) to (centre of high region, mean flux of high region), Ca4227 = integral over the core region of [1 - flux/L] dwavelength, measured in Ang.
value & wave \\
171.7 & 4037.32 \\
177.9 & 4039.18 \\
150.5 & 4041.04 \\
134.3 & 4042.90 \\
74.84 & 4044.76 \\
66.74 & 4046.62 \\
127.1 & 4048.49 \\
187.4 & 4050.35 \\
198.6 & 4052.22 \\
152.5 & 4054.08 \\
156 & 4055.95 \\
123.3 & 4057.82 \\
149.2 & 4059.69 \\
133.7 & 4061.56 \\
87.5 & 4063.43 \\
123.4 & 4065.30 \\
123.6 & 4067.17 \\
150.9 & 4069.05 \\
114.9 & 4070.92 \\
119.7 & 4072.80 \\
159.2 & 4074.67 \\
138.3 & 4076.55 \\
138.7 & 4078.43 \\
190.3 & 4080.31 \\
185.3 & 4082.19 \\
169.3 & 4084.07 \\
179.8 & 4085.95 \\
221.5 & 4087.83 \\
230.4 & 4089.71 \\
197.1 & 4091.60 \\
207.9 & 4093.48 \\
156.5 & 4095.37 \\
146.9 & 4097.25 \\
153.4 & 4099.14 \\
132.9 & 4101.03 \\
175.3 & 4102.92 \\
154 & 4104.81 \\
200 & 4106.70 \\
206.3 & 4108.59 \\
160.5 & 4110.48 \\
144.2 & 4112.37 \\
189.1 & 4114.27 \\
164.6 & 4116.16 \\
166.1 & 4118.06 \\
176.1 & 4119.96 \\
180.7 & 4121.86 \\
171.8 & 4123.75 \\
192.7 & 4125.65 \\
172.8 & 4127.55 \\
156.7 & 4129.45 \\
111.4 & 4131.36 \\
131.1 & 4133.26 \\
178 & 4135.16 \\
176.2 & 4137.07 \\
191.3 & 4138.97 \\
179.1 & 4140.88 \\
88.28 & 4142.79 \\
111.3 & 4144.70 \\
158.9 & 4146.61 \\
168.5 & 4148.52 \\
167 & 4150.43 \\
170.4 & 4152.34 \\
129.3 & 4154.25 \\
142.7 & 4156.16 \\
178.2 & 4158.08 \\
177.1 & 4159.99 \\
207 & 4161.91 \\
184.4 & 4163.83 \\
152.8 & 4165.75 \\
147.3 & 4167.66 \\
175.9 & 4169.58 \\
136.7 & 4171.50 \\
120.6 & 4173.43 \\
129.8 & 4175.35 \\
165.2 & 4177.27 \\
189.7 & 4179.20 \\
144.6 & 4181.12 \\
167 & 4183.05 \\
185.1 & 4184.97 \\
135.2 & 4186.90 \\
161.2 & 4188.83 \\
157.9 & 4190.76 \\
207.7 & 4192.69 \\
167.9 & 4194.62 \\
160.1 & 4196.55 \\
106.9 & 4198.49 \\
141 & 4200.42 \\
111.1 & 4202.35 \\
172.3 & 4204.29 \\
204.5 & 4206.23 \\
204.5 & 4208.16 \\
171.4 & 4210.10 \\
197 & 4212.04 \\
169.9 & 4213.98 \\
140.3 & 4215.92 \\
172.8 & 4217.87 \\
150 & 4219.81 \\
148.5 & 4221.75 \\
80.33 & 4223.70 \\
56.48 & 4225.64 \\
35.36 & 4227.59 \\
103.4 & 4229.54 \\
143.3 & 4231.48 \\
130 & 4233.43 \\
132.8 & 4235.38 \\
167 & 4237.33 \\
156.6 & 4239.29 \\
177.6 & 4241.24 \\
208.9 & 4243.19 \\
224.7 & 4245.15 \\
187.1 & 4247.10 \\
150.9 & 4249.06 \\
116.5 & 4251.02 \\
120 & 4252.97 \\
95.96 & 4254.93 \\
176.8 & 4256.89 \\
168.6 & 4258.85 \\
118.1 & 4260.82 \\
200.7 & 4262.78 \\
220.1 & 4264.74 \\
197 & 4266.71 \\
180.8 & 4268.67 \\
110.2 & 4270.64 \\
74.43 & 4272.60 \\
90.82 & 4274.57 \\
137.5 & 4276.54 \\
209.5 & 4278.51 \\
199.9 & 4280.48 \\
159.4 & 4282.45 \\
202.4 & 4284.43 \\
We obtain 5.7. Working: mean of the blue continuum 168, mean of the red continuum 184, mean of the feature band 94.8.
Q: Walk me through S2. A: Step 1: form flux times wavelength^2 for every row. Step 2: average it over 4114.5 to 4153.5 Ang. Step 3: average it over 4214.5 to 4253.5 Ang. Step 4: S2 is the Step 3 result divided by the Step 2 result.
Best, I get 0.92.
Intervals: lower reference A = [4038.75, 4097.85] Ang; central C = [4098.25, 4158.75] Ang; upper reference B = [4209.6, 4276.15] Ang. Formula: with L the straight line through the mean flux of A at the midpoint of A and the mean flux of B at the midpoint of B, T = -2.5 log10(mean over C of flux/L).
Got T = -0.08 mag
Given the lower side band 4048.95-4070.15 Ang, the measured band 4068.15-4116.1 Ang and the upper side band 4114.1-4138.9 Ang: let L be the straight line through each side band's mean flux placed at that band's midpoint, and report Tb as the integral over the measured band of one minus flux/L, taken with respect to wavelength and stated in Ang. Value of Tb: -4.28 Ang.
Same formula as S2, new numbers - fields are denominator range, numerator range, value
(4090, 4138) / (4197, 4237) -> 0.87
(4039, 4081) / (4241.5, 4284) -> 1.29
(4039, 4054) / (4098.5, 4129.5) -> 1.28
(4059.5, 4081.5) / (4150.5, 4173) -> 1.25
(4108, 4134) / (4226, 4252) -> 0.94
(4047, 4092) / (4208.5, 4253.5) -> 1.02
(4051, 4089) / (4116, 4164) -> 1.11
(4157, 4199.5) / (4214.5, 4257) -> 0.89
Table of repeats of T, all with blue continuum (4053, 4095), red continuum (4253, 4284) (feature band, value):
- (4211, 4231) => 0.23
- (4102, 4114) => -0.11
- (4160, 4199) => -0.03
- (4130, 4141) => -0.02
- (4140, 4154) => 0.06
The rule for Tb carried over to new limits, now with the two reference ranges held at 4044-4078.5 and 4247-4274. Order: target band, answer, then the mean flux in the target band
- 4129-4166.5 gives -4.8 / 158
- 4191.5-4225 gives -3.1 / 158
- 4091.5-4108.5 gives -4.2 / 170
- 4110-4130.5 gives -4.9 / 170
